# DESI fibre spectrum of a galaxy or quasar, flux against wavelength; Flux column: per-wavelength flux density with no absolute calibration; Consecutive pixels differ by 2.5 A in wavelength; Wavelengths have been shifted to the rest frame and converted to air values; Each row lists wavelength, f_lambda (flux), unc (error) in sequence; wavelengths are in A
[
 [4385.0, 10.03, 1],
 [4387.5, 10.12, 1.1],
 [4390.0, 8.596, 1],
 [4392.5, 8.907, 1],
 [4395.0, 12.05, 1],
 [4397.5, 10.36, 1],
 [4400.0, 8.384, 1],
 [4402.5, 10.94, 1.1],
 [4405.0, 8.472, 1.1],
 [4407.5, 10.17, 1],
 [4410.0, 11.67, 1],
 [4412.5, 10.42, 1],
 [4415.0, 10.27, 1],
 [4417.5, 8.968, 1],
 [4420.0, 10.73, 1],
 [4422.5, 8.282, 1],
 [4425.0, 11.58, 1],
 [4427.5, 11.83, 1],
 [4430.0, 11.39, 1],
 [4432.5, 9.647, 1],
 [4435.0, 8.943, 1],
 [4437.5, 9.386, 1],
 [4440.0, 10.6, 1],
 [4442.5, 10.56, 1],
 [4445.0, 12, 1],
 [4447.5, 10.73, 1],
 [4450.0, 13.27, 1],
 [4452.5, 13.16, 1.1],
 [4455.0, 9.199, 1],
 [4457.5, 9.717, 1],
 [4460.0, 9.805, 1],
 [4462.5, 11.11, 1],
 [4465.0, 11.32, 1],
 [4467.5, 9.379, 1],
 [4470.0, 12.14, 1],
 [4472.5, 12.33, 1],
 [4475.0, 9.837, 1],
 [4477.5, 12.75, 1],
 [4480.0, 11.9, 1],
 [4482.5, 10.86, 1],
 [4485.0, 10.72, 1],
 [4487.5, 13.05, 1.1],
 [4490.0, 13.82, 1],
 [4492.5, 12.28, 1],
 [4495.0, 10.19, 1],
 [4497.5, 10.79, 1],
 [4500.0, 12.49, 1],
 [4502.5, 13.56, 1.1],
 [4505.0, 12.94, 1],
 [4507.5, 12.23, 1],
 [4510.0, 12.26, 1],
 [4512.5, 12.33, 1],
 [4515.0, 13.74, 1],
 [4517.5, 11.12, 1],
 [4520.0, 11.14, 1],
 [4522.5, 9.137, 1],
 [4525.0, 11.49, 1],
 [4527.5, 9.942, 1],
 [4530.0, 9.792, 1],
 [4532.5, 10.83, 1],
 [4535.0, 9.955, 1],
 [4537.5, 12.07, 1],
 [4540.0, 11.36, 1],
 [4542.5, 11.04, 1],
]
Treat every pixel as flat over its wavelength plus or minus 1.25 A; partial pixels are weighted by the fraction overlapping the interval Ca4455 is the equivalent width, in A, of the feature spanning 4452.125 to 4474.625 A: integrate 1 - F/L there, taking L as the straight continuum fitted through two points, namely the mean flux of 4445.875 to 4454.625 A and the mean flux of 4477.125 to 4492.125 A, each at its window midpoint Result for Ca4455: 2.4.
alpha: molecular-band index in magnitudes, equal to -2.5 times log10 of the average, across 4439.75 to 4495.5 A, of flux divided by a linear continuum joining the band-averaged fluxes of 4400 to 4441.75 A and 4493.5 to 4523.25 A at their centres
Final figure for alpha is -0.03 mag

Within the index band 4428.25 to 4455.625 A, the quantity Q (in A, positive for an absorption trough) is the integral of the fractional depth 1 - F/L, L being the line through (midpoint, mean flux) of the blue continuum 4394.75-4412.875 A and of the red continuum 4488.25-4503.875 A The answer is 0.5 A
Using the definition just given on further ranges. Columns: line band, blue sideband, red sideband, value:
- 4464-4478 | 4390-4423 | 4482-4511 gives 0.37 A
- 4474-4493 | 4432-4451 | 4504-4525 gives -0.98 A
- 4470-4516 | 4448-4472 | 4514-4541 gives -4.68 A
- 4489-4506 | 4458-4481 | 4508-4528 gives -1.40 A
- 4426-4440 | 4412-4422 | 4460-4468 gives -0.19 A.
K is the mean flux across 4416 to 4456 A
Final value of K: 10.6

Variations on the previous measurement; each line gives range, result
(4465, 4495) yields 11.7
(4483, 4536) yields 11.6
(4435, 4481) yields 11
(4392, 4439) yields 10.1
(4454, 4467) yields 10.2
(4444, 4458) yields 11.4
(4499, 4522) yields 12.3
